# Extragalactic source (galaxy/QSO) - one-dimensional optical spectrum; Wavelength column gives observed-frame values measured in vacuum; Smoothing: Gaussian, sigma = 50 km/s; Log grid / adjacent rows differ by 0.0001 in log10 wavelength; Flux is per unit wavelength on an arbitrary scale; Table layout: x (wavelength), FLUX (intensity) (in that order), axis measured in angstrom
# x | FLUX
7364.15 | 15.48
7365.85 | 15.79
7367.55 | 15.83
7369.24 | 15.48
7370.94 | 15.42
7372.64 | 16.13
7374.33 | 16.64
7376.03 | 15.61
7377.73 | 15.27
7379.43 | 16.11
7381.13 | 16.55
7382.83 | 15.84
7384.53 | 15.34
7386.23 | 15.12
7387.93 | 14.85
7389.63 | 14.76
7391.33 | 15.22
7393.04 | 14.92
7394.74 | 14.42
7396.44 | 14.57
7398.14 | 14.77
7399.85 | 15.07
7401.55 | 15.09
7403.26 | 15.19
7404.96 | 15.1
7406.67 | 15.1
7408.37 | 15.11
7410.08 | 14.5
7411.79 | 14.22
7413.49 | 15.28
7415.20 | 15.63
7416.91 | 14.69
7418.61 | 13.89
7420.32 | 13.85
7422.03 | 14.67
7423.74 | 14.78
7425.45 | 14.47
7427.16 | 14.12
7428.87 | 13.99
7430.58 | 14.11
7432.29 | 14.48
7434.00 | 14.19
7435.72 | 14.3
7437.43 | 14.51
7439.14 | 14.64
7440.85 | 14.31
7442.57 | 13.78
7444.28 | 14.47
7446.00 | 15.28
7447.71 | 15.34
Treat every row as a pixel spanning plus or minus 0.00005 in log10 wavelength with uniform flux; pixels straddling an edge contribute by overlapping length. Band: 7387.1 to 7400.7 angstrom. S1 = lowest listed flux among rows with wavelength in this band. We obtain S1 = 14.42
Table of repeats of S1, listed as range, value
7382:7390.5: 14.76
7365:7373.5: 15.42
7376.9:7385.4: 15.27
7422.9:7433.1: 13.99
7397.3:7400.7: 14.77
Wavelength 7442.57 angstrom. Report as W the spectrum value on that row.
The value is 13.78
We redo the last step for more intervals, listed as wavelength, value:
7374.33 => 16.64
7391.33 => 15.22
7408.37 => 15.11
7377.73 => 15.27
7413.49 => 15.28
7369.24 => 15.48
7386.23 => 15.12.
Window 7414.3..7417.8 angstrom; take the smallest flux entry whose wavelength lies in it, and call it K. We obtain 14.69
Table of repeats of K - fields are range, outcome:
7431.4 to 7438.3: 14.19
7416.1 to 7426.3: 13.85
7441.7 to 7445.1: 13.78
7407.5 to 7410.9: 14.5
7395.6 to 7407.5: 14.57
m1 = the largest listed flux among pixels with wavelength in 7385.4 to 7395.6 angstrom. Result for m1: 15.22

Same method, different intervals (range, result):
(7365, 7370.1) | 15.83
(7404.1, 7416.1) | 15.63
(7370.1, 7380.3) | 16.64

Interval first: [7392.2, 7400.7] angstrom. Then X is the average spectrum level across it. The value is 14.8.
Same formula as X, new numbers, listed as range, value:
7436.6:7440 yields 14.6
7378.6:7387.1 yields 15.8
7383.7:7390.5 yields 15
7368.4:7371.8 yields 15.4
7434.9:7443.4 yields 14.3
